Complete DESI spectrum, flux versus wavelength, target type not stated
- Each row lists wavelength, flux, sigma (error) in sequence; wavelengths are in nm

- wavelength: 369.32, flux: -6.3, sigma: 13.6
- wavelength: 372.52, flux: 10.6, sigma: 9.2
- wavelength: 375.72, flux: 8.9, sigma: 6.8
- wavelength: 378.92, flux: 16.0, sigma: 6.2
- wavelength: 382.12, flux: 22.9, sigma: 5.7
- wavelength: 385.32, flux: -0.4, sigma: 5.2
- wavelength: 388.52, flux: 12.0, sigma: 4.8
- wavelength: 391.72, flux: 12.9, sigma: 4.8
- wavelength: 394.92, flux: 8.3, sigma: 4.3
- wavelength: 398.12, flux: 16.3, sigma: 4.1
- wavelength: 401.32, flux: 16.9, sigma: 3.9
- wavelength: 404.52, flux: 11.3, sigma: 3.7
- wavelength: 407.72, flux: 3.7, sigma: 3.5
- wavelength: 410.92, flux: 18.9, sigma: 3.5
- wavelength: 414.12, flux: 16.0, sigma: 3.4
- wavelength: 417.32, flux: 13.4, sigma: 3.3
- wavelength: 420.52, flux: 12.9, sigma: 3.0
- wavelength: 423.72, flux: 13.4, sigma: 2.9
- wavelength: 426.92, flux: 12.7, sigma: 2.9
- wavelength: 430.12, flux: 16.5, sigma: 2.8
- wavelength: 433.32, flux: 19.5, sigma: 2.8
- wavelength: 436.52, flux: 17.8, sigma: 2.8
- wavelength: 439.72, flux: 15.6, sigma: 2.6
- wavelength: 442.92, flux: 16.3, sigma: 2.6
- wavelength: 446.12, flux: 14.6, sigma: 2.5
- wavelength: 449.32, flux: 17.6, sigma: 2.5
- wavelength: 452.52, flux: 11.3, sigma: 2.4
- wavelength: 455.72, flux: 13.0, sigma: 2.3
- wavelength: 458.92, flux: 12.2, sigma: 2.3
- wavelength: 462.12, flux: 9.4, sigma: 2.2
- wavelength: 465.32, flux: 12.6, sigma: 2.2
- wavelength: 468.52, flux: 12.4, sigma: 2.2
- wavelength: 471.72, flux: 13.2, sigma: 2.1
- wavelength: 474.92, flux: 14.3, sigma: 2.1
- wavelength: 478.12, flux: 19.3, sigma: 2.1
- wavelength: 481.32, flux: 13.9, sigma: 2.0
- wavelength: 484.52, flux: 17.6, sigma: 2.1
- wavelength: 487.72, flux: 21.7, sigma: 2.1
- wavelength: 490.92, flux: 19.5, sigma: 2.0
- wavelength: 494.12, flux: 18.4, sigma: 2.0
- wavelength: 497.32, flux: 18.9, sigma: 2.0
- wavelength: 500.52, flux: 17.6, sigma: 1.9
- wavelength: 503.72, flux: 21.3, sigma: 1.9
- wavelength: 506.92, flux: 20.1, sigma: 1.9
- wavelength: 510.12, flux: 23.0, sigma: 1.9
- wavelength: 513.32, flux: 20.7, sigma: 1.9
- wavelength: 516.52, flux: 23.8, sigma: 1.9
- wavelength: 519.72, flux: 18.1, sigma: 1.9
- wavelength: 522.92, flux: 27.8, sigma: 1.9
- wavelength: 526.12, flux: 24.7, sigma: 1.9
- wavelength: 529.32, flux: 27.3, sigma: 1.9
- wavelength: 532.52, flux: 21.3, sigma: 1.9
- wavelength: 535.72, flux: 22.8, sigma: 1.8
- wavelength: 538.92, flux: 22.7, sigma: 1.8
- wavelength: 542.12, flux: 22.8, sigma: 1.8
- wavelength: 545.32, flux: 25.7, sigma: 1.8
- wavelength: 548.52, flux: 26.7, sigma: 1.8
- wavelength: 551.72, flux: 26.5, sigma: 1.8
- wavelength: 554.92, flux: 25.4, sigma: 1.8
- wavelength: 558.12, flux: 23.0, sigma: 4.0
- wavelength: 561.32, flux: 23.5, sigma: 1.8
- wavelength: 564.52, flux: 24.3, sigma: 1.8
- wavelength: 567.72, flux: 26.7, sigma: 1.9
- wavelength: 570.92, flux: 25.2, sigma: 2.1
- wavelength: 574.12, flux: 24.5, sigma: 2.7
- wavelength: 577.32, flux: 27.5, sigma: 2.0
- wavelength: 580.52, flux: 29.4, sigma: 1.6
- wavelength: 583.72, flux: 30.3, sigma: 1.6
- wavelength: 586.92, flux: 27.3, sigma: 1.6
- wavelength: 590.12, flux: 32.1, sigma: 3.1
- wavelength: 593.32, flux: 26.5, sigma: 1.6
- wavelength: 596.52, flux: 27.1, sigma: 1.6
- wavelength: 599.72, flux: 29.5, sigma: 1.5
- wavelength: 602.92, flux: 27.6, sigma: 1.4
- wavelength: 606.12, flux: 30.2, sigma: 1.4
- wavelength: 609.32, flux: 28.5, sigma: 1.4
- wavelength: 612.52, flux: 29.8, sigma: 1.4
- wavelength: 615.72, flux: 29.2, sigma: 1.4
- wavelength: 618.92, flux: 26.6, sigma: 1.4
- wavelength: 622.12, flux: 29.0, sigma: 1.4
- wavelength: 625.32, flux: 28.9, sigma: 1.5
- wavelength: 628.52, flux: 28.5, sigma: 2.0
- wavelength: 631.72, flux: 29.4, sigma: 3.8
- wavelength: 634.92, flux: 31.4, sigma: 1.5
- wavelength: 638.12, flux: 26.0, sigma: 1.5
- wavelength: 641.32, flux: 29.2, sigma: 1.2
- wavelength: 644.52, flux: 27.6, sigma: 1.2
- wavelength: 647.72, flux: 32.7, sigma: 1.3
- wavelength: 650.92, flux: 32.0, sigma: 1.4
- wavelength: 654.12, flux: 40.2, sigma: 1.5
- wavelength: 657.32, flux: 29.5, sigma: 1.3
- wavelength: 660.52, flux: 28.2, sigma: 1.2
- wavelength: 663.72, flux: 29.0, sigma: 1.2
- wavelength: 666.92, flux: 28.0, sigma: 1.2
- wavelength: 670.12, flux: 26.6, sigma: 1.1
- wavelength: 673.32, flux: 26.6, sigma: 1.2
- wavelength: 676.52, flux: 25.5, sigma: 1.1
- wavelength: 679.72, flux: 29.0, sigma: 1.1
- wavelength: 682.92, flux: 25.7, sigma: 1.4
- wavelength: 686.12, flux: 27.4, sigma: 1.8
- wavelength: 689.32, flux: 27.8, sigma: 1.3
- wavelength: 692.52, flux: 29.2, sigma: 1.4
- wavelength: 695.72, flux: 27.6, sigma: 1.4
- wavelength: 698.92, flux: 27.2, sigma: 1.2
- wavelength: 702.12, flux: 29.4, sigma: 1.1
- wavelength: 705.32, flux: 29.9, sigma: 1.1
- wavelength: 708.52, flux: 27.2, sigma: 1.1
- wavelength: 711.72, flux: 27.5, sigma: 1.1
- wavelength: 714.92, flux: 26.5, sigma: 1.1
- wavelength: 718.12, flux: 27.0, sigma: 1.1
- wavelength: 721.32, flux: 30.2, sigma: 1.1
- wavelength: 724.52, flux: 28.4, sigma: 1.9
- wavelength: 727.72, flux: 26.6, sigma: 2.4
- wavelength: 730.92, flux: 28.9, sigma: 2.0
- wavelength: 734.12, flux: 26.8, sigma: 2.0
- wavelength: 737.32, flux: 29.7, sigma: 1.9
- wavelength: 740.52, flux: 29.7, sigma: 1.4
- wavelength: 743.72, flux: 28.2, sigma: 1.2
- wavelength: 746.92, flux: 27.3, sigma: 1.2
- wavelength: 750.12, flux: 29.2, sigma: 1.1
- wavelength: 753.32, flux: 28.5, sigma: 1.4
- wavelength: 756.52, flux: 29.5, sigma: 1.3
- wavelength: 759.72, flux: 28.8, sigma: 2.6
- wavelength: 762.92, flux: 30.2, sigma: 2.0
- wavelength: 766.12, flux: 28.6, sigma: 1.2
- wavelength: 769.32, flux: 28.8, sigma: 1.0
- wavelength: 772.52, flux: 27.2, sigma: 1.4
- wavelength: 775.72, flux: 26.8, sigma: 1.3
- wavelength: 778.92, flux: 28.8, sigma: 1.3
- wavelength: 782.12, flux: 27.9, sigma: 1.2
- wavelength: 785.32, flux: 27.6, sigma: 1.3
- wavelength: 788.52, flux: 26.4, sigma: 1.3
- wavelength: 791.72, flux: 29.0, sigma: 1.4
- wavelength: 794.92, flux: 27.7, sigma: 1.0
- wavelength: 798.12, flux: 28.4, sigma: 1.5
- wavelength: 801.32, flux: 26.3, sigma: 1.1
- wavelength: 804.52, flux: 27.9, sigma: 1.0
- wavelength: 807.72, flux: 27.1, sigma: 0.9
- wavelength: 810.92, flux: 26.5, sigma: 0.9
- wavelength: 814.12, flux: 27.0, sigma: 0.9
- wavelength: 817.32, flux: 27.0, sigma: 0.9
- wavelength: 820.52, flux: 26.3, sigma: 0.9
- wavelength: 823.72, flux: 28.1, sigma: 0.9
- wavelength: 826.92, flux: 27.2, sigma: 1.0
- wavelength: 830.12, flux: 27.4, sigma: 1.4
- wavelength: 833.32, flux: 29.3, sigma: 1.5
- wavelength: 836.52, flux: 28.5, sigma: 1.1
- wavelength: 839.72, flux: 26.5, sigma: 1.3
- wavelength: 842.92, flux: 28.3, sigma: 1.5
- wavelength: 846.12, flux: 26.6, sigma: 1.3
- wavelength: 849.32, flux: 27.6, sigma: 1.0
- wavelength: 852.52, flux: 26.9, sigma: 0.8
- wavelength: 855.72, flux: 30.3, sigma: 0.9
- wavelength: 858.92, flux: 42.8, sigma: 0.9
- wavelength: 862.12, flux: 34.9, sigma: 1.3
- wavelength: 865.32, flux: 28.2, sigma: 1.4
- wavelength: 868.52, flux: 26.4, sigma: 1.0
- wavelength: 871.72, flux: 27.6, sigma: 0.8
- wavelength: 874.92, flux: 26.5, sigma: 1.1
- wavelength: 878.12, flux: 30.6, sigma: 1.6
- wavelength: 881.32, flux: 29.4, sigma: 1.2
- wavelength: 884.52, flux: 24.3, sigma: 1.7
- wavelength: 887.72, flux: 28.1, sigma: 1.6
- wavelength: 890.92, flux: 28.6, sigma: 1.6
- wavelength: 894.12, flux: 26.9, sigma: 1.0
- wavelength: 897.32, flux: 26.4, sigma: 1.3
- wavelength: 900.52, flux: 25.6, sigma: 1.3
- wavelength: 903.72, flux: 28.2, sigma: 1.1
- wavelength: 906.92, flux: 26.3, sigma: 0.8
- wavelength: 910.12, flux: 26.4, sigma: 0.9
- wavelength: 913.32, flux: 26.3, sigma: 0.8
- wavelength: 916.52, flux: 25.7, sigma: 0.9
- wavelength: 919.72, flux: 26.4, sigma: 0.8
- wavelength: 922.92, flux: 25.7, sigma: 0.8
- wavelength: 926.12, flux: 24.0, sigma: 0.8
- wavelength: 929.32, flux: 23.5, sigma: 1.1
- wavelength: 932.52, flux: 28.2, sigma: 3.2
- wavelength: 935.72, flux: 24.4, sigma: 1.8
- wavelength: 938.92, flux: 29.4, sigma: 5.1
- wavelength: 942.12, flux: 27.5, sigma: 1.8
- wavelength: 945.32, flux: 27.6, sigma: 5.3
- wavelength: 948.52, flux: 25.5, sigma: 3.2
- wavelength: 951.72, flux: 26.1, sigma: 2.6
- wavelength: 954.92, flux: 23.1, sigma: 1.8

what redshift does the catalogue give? 0.31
